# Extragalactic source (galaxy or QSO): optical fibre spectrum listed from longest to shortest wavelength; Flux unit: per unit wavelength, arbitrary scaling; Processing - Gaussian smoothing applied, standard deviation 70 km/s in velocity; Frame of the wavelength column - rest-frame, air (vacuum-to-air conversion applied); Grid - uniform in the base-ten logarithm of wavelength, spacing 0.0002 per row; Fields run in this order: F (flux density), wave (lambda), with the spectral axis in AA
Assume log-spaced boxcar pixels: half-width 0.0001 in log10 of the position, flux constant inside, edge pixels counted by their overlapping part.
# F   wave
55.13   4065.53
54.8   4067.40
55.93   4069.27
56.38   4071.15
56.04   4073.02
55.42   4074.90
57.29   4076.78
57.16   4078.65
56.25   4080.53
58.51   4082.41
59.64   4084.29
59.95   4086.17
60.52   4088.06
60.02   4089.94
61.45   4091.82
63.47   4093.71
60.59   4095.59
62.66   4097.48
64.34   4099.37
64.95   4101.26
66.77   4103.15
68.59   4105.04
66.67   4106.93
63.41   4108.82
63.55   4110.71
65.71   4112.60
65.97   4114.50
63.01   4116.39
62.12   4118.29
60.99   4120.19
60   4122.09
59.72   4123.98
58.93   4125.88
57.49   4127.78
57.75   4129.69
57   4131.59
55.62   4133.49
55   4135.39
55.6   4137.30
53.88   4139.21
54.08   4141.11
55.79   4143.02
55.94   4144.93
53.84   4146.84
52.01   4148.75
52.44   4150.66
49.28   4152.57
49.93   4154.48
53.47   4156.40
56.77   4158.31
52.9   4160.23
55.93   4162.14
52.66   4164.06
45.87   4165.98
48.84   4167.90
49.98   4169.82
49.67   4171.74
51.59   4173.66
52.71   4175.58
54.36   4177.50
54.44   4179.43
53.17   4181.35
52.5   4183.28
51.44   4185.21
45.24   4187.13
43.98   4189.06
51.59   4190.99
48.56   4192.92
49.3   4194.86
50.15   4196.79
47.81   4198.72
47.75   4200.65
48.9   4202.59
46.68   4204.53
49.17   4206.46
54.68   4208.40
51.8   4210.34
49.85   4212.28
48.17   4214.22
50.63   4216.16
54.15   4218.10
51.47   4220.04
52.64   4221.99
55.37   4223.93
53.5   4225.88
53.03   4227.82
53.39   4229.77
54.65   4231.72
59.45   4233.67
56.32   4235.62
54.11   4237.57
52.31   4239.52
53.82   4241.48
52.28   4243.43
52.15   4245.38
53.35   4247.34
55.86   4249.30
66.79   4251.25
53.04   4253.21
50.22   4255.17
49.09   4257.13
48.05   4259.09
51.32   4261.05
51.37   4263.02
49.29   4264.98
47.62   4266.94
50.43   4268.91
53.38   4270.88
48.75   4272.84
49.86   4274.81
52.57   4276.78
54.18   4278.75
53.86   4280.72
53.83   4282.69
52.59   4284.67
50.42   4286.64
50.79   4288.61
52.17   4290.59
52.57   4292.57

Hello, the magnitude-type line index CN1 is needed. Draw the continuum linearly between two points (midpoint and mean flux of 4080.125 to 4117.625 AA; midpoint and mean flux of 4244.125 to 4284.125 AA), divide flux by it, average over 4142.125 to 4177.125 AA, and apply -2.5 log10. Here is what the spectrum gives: 0.132 mag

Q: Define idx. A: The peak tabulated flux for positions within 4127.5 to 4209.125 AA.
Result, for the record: 57.75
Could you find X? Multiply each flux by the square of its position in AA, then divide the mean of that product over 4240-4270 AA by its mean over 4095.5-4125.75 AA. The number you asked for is 0.9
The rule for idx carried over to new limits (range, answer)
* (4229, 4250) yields 59.45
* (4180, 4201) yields 53.17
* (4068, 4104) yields 66.77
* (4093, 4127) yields 68.59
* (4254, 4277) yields 53.38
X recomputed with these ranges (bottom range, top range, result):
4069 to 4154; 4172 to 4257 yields 0.93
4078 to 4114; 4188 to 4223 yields 0.84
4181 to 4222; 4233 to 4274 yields 1.08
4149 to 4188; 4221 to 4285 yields 1.07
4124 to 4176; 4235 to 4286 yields 1.03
